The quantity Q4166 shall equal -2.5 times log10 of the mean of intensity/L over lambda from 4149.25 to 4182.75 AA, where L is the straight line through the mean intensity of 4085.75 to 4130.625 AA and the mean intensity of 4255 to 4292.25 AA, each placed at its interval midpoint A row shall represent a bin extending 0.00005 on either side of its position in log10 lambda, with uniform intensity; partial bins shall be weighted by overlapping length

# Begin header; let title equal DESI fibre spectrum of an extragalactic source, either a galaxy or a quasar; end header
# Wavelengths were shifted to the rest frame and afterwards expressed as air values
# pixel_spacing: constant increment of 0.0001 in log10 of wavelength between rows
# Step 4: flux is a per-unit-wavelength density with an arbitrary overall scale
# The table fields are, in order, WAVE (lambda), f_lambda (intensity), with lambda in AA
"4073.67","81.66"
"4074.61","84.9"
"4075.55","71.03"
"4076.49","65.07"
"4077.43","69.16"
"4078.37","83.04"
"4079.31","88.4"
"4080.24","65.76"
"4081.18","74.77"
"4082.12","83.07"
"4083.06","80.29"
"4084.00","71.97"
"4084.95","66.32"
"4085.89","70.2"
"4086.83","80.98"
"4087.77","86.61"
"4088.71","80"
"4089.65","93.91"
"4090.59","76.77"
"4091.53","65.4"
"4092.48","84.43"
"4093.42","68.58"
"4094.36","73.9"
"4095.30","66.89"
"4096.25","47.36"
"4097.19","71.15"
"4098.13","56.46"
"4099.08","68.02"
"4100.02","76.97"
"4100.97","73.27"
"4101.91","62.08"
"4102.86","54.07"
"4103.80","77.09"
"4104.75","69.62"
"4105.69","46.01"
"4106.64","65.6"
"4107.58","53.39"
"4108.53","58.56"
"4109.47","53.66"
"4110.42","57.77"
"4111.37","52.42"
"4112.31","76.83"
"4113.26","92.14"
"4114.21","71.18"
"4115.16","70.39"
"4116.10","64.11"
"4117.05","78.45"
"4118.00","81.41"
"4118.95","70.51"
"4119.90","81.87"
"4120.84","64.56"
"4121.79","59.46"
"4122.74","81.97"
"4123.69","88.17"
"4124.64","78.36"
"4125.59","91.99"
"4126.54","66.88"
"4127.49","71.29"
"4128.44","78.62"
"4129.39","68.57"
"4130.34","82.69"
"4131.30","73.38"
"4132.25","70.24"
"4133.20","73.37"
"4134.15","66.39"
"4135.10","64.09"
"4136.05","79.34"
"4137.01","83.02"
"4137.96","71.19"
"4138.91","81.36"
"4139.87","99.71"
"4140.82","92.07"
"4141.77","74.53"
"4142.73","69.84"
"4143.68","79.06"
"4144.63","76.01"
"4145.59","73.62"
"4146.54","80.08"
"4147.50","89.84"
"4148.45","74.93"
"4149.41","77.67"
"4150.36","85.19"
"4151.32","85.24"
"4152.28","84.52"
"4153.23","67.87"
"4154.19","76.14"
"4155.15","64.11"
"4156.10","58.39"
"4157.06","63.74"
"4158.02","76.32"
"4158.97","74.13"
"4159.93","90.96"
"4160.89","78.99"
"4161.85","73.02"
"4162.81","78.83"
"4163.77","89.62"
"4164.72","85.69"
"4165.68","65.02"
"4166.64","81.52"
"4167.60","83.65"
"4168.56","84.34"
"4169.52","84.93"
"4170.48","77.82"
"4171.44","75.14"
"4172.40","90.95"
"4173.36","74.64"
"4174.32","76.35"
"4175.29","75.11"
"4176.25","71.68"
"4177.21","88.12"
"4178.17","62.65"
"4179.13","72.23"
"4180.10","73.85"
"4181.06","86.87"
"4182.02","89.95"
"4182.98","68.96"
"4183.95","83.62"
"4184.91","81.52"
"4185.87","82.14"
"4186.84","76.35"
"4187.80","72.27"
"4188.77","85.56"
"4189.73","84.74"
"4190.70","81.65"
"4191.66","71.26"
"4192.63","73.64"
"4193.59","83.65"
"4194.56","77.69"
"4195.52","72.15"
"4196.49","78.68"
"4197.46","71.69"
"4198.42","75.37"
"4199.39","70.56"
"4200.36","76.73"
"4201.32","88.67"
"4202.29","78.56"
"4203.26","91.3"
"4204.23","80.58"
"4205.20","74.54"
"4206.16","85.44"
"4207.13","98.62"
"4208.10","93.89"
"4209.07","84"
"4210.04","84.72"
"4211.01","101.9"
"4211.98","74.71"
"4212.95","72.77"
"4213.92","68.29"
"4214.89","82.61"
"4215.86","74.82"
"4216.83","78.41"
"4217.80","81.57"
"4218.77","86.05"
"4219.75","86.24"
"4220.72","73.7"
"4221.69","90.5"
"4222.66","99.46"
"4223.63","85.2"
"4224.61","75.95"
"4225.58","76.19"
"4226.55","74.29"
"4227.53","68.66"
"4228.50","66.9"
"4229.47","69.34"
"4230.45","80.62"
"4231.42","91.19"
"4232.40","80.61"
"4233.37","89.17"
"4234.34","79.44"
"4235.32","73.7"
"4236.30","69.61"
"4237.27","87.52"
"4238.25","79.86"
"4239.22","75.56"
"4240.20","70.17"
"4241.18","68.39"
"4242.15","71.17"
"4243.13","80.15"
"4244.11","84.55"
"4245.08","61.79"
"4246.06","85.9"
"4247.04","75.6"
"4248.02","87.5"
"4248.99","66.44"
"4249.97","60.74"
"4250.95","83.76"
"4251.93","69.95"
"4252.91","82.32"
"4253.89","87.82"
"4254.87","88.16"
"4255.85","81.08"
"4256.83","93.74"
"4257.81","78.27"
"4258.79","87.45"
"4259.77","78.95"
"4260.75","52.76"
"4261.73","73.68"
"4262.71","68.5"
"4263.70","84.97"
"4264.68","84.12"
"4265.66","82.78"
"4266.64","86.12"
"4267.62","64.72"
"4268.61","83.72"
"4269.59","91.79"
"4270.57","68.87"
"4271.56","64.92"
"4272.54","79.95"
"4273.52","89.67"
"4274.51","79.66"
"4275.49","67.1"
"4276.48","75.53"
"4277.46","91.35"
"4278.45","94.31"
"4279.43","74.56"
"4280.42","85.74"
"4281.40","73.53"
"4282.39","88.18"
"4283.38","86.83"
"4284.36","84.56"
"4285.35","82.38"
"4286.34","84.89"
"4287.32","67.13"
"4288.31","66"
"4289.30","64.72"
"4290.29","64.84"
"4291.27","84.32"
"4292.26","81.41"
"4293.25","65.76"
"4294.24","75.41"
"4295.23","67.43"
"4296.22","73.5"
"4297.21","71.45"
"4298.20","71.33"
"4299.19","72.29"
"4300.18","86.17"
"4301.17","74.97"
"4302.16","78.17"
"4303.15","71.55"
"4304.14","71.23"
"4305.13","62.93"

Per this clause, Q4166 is -0.06 mag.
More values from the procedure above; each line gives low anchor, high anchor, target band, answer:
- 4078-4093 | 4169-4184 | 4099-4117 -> 0.19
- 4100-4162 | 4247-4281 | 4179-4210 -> -0.06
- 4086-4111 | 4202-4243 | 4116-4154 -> -0.08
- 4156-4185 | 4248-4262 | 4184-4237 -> -0.03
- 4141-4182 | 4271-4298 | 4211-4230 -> -0.02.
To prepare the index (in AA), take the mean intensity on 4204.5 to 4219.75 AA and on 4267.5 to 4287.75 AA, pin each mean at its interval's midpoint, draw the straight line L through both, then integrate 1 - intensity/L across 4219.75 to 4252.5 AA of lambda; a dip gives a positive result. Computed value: 1.8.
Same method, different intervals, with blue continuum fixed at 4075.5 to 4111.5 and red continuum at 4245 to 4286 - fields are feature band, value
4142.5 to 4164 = -1.1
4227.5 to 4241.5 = 0.1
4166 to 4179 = -0.8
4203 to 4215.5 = -1.3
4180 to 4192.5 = -0.8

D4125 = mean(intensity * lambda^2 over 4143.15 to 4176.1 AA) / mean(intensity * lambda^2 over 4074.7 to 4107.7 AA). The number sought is 1.13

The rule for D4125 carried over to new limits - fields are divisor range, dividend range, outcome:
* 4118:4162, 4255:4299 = 1.08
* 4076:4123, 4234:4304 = 1.19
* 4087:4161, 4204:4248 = 1.14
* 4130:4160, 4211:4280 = 1.08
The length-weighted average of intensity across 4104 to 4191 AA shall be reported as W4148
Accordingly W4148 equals 75.7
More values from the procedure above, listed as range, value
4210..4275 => 78.8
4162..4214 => 80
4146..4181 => 77.7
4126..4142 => 76.4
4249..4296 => 78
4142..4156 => 76.9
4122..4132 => 77.5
